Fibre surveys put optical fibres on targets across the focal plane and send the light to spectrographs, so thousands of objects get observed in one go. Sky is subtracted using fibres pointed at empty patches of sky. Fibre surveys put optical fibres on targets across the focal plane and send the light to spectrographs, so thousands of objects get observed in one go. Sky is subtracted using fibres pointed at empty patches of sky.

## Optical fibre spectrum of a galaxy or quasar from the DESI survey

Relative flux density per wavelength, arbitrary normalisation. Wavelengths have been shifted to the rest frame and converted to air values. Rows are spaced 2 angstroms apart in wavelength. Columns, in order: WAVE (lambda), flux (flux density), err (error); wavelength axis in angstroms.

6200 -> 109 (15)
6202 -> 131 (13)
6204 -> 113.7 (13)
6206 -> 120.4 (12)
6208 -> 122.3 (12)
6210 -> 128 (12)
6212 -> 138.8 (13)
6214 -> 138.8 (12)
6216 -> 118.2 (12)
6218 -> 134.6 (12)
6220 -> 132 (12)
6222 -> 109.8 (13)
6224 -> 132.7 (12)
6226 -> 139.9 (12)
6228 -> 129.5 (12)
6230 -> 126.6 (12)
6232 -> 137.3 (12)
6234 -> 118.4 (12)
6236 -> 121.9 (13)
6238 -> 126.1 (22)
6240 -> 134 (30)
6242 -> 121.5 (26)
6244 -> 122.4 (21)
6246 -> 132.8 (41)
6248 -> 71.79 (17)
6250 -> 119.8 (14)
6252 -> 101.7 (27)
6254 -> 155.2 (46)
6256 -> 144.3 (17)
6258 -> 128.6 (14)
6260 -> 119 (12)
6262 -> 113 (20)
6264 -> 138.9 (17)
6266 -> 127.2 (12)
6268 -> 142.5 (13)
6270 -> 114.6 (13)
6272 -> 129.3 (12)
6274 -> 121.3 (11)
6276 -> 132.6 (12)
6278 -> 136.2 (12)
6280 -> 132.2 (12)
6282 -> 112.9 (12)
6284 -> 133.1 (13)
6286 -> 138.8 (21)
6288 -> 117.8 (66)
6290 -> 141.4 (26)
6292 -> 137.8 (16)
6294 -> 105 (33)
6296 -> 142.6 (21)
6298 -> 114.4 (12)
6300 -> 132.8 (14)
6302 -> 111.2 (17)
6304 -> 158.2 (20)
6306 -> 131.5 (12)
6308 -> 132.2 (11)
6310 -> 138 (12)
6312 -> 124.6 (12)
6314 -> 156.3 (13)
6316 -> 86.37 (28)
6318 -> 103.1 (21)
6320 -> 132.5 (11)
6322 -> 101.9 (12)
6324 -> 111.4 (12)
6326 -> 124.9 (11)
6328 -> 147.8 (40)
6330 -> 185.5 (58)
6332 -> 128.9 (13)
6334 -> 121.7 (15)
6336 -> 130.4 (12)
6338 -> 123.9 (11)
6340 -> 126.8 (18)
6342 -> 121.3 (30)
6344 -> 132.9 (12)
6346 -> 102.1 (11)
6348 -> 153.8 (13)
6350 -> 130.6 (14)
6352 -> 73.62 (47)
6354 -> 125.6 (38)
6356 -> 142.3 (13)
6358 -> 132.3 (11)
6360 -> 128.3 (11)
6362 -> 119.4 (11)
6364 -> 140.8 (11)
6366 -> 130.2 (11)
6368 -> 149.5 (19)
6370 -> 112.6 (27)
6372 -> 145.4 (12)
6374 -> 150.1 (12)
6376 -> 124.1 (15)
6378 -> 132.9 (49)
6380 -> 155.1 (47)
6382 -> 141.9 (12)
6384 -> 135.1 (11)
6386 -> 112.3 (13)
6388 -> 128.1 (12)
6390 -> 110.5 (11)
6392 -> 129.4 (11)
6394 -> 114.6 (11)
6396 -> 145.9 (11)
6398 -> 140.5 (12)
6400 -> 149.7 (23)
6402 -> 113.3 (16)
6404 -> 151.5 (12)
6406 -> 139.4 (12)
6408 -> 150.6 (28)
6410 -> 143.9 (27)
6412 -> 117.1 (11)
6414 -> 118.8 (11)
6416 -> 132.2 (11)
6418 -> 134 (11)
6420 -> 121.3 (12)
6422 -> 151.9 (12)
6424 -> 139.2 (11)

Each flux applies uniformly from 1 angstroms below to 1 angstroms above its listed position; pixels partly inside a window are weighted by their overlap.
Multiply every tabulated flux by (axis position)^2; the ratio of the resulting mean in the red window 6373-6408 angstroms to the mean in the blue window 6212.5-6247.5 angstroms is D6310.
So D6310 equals 1.11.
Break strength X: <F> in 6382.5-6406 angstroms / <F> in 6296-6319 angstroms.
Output 1.0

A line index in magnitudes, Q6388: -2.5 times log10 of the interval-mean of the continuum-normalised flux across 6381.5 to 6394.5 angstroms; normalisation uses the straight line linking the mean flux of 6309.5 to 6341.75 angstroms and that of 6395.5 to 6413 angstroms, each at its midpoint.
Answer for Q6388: 0.102 mag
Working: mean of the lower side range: 127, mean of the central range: 124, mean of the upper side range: 139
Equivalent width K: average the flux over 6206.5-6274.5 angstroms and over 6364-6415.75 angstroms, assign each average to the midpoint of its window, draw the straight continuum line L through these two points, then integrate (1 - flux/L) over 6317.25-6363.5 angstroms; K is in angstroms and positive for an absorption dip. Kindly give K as 1.7 angstroms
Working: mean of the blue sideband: 126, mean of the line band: 126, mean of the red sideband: 134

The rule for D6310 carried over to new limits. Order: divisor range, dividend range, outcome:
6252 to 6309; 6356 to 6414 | 1.07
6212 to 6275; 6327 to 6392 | 1.08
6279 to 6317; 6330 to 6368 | 1.01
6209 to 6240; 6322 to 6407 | 1.06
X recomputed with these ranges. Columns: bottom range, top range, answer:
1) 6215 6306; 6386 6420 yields 1.04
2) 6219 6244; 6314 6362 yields 0.98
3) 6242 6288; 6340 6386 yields 1.04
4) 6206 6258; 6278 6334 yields 1.02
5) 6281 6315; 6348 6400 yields 1.00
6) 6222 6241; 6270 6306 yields 1.00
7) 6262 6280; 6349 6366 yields 0.96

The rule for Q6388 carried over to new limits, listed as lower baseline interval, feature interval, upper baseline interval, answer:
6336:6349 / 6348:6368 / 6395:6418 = 0.02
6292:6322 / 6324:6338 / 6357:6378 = -0.06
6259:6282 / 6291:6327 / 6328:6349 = 0.05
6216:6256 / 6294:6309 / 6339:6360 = -0.05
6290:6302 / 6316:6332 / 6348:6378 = 0.01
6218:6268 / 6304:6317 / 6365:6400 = -0.01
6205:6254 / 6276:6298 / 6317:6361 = -0.03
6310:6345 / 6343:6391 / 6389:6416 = 0.01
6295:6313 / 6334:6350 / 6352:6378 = 0.03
